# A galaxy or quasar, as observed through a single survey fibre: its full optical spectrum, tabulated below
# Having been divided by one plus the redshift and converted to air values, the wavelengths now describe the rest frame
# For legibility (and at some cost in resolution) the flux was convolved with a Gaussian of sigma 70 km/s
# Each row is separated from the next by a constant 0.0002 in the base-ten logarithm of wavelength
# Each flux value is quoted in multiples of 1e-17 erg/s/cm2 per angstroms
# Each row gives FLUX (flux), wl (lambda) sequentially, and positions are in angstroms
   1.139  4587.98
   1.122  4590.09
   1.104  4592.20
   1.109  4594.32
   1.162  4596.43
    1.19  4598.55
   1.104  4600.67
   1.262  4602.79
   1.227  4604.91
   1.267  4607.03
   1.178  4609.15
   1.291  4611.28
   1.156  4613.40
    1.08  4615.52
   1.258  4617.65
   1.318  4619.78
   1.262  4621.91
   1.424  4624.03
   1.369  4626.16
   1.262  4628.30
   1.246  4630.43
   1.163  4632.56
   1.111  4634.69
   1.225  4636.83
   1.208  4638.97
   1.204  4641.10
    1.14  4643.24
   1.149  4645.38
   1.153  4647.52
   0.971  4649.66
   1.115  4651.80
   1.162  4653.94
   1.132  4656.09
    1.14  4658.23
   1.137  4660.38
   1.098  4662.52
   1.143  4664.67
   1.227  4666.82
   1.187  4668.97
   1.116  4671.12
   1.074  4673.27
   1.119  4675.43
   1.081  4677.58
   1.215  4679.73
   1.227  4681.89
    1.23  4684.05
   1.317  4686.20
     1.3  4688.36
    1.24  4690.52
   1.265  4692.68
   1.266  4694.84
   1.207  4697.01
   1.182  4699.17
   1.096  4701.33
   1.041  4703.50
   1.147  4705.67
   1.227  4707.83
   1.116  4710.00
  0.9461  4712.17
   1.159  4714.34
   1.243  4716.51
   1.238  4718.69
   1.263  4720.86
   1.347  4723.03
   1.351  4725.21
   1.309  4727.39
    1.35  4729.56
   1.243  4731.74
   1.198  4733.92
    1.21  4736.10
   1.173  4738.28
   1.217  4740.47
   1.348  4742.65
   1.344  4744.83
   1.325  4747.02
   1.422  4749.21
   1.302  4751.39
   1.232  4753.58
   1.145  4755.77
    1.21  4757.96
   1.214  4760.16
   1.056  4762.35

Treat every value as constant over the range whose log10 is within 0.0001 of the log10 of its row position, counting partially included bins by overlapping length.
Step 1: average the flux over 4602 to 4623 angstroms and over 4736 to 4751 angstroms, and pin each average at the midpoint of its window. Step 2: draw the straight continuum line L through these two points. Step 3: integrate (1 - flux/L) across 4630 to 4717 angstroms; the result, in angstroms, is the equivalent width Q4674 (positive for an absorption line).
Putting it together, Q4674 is 6.79 angstroms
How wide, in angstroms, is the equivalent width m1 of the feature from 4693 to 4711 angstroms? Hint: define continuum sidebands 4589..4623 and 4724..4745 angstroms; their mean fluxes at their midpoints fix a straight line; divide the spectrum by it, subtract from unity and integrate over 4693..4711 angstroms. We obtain 1.3 angstroms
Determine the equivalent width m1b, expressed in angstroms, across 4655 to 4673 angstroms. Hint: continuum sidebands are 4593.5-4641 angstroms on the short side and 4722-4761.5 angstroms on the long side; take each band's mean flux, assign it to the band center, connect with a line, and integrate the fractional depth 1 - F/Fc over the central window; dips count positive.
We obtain 1.4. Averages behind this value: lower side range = 1.22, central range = 1.14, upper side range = 1.27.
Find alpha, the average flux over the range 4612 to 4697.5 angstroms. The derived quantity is 1.19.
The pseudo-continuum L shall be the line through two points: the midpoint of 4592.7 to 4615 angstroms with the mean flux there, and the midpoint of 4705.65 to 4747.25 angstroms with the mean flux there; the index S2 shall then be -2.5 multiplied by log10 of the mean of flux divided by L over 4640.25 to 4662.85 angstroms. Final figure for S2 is 0.08 mag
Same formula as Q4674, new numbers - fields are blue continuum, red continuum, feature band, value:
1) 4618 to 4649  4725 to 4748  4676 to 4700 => 0.48 angstroms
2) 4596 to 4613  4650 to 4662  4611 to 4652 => -1.38 angstroms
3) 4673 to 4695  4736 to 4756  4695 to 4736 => 1.43 angstroms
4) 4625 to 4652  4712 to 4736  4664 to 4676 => 0.61 angstroms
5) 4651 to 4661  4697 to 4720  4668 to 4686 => -0.37 angstroms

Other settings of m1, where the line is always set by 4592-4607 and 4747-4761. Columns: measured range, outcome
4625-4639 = -0.4 angstroms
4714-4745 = -0.5 angstroms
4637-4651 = 0.7 angstroms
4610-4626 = -1.0 angstroms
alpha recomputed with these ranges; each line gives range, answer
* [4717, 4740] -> 1.27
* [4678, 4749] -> 1.23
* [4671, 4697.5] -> 1.21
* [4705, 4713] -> 1.11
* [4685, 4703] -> 1.23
